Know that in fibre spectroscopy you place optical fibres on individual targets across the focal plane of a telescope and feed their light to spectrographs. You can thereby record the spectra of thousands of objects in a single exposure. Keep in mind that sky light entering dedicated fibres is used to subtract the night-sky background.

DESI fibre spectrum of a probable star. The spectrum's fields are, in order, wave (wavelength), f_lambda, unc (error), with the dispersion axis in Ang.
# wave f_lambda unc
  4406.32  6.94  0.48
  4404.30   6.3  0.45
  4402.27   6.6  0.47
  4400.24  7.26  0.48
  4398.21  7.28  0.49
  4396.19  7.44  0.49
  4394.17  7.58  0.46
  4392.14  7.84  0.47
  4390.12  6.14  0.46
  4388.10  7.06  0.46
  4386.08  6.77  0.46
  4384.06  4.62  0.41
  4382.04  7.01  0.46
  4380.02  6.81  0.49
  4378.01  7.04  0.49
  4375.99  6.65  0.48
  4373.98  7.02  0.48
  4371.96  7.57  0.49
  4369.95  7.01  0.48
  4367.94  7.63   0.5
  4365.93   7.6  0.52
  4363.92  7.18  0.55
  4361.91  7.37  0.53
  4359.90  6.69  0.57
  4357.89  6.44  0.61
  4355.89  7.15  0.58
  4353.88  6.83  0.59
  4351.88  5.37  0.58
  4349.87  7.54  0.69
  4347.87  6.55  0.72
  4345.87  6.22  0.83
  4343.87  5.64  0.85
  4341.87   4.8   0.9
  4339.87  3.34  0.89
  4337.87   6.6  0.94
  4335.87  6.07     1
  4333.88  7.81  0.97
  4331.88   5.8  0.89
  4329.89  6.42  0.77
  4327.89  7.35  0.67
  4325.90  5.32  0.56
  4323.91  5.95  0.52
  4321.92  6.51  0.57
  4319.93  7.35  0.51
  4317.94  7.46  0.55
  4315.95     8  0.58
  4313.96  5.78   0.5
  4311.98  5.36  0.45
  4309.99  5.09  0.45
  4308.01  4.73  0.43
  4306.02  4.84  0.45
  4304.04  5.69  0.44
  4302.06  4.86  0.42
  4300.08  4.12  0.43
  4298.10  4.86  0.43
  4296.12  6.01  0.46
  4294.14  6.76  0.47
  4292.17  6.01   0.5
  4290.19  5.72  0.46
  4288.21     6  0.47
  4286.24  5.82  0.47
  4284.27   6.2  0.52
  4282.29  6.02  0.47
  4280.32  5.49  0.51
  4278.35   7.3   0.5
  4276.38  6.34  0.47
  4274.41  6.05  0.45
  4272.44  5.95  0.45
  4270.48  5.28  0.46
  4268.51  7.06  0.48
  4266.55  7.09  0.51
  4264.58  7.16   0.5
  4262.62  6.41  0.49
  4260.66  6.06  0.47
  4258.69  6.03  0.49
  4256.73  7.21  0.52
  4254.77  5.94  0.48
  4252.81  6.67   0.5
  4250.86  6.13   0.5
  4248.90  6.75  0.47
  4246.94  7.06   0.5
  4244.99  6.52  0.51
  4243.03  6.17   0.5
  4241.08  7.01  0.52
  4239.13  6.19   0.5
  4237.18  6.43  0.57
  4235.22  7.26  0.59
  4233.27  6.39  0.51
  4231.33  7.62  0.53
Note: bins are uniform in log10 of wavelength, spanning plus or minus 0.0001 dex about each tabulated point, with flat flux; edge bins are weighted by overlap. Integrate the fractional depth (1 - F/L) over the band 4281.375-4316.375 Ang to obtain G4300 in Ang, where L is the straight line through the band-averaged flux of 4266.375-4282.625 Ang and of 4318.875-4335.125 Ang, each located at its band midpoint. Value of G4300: 4.3 Ang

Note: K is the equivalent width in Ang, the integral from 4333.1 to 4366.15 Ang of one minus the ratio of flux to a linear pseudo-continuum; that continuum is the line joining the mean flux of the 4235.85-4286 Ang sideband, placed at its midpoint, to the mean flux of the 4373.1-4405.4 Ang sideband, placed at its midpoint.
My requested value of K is 1.6 Ang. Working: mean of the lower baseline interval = 6.42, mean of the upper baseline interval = 6.84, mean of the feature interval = 6.39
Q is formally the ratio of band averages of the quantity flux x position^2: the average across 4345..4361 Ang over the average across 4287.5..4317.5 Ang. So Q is 1.2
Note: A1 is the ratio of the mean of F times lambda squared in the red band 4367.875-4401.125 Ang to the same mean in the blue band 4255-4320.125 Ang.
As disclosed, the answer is 1.21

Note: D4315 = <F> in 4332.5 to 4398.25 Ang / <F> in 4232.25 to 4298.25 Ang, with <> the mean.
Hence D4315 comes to 1.1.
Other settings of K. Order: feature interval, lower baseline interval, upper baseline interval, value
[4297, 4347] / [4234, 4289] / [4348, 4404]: 6.33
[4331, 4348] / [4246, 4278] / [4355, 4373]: 2.85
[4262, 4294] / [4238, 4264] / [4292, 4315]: -1.99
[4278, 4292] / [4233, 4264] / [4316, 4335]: 1.27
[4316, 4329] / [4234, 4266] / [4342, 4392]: -0.16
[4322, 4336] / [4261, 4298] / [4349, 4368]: 0.54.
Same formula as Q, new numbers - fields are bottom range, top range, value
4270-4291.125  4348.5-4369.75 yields 1.20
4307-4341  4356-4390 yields 1.14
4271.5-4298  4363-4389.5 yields 1.18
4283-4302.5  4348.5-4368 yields 1.26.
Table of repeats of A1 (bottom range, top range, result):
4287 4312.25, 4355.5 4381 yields 1.36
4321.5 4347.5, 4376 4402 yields 1.18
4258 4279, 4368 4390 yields 1.11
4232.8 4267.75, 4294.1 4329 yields 0.92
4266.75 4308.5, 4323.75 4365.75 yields 1.12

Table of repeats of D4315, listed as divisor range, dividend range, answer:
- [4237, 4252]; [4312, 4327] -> 1.00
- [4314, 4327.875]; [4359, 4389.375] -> 1.03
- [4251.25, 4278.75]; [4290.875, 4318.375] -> 0.88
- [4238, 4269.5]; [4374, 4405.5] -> 1.04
